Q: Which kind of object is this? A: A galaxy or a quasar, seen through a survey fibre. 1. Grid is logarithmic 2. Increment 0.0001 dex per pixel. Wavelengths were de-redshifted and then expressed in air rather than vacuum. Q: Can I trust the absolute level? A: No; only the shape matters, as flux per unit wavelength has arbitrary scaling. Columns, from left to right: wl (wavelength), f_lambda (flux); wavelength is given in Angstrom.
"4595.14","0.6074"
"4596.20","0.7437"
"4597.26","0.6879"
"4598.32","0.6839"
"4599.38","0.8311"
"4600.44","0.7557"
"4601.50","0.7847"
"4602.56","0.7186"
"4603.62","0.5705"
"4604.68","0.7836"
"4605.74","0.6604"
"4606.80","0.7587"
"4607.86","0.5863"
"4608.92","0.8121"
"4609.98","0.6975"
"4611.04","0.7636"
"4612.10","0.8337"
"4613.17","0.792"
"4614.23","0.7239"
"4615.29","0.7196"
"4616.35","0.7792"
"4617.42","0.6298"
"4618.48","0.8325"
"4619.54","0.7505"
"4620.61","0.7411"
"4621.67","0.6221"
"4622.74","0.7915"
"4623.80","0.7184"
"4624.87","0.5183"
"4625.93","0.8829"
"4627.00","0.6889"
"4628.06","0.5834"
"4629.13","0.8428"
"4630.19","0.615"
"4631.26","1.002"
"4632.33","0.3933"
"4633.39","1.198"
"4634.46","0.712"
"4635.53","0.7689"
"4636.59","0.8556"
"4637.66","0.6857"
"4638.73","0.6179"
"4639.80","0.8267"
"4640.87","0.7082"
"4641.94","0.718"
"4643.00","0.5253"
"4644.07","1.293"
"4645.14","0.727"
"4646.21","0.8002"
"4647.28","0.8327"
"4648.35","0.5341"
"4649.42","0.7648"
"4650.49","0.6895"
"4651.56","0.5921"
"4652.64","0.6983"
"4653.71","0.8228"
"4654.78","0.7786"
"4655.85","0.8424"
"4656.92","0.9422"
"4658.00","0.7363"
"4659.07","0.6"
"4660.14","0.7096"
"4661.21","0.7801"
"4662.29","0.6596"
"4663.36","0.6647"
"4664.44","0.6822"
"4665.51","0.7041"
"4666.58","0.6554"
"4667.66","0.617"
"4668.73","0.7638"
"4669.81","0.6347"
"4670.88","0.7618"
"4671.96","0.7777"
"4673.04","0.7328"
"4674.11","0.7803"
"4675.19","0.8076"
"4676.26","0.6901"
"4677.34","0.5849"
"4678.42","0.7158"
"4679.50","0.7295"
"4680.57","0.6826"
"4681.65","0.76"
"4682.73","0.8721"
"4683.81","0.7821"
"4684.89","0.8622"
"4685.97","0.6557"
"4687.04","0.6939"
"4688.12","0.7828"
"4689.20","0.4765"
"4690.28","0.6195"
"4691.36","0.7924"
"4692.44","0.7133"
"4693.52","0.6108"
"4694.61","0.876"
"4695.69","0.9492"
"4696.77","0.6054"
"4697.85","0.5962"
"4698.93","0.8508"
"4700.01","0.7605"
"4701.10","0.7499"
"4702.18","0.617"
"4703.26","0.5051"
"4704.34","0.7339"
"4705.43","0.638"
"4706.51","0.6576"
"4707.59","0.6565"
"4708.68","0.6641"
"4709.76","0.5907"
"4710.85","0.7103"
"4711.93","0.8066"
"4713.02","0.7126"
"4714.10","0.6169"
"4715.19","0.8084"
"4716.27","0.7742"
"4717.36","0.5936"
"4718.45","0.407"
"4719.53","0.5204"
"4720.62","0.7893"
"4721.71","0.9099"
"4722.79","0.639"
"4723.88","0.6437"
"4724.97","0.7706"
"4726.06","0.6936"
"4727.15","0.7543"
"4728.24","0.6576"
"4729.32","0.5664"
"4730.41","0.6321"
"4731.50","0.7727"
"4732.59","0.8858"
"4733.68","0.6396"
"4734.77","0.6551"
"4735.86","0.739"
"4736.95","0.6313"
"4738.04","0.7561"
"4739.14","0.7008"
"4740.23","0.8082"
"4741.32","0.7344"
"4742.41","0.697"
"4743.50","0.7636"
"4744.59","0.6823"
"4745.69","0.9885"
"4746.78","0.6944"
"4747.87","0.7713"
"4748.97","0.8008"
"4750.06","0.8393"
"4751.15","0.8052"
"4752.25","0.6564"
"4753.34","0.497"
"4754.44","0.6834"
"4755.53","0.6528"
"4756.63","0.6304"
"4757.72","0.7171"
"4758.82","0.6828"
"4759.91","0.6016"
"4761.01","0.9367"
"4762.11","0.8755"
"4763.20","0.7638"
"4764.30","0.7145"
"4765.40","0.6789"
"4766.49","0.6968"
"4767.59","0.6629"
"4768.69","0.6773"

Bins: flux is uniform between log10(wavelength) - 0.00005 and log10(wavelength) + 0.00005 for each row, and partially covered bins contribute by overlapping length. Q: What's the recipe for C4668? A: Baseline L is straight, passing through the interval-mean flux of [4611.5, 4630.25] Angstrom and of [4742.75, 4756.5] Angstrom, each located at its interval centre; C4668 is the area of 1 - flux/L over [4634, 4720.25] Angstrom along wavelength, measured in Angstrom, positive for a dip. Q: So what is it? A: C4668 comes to 1.8 Angstrom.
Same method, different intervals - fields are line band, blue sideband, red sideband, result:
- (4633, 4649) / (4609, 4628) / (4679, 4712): -1.3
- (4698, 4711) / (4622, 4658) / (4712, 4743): 0.7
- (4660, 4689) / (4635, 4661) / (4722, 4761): 0.8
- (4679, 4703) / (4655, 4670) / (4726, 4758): -0.3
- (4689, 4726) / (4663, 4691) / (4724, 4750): 1.7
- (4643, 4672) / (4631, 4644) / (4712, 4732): 0.3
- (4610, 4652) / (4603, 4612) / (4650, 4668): -1.9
